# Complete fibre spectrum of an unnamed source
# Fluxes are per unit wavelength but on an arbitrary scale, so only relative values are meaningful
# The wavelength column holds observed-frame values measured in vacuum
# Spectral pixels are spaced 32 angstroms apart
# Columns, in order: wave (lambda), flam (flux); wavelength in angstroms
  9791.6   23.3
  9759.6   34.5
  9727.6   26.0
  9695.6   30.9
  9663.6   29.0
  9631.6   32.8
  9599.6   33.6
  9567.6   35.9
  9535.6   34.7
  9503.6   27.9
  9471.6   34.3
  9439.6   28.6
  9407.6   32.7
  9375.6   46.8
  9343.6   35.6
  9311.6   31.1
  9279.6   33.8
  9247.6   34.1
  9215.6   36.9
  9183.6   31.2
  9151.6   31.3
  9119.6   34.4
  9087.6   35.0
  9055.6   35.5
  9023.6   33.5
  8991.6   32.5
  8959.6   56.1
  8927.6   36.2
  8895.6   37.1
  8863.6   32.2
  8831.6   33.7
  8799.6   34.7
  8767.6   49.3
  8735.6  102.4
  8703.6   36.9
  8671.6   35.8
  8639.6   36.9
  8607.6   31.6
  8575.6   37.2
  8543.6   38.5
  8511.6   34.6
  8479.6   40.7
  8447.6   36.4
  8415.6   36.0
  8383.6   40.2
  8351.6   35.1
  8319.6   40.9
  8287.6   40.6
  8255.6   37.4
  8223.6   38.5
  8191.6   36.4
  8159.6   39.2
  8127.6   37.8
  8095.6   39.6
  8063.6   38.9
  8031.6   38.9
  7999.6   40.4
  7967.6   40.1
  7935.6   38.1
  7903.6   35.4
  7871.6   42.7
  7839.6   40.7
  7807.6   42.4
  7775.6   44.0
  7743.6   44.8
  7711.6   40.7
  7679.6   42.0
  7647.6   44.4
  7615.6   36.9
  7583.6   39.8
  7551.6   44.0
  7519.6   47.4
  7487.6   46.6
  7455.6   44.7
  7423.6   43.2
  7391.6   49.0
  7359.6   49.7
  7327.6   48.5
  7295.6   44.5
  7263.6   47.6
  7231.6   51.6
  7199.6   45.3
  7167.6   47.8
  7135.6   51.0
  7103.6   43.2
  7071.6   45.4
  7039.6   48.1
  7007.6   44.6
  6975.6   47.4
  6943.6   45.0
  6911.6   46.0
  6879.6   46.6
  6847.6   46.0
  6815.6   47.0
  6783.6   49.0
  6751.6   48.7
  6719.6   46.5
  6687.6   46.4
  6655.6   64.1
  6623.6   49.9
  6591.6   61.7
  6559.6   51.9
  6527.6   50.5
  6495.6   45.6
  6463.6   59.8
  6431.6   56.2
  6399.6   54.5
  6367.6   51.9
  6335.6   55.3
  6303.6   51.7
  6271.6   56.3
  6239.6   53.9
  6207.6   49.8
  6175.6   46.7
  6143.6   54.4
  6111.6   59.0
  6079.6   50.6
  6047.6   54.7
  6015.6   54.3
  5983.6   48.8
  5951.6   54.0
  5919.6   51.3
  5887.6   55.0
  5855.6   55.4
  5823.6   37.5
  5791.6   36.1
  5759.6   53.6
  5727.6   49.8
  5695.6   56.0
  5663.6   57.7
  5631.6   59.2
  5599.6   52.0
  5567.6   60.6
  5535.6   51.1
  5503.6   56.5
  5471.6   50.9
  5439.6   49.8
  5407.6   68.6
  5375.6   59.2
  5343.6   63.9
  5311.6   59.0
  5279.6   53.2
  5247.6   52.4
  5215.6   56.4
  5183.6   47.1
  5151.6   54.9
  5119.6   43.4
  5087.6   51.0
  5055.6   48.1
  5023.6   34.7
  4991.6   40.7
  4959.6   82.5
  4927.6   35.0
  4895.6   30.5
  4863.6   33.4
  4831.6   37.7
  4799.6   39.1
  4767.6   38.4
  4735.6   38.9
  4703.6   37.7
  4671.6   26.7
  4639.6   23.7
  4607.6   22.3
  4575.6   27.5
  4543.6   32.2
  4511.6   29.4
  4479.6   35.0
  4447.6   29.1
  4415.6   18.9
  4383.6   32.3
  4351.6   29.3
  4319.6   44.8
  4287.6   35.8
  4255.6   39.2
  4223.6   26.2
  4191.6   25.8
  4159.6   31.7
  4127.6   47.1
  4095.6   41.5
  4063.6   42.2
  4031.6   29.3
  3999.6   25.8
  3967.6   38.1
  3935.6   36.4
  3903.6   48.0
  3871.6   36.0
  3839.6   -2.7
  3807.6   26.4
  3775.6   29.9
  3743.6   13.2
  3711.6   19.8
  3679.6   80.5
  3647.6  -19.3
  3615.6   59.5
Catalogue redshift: 0.332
